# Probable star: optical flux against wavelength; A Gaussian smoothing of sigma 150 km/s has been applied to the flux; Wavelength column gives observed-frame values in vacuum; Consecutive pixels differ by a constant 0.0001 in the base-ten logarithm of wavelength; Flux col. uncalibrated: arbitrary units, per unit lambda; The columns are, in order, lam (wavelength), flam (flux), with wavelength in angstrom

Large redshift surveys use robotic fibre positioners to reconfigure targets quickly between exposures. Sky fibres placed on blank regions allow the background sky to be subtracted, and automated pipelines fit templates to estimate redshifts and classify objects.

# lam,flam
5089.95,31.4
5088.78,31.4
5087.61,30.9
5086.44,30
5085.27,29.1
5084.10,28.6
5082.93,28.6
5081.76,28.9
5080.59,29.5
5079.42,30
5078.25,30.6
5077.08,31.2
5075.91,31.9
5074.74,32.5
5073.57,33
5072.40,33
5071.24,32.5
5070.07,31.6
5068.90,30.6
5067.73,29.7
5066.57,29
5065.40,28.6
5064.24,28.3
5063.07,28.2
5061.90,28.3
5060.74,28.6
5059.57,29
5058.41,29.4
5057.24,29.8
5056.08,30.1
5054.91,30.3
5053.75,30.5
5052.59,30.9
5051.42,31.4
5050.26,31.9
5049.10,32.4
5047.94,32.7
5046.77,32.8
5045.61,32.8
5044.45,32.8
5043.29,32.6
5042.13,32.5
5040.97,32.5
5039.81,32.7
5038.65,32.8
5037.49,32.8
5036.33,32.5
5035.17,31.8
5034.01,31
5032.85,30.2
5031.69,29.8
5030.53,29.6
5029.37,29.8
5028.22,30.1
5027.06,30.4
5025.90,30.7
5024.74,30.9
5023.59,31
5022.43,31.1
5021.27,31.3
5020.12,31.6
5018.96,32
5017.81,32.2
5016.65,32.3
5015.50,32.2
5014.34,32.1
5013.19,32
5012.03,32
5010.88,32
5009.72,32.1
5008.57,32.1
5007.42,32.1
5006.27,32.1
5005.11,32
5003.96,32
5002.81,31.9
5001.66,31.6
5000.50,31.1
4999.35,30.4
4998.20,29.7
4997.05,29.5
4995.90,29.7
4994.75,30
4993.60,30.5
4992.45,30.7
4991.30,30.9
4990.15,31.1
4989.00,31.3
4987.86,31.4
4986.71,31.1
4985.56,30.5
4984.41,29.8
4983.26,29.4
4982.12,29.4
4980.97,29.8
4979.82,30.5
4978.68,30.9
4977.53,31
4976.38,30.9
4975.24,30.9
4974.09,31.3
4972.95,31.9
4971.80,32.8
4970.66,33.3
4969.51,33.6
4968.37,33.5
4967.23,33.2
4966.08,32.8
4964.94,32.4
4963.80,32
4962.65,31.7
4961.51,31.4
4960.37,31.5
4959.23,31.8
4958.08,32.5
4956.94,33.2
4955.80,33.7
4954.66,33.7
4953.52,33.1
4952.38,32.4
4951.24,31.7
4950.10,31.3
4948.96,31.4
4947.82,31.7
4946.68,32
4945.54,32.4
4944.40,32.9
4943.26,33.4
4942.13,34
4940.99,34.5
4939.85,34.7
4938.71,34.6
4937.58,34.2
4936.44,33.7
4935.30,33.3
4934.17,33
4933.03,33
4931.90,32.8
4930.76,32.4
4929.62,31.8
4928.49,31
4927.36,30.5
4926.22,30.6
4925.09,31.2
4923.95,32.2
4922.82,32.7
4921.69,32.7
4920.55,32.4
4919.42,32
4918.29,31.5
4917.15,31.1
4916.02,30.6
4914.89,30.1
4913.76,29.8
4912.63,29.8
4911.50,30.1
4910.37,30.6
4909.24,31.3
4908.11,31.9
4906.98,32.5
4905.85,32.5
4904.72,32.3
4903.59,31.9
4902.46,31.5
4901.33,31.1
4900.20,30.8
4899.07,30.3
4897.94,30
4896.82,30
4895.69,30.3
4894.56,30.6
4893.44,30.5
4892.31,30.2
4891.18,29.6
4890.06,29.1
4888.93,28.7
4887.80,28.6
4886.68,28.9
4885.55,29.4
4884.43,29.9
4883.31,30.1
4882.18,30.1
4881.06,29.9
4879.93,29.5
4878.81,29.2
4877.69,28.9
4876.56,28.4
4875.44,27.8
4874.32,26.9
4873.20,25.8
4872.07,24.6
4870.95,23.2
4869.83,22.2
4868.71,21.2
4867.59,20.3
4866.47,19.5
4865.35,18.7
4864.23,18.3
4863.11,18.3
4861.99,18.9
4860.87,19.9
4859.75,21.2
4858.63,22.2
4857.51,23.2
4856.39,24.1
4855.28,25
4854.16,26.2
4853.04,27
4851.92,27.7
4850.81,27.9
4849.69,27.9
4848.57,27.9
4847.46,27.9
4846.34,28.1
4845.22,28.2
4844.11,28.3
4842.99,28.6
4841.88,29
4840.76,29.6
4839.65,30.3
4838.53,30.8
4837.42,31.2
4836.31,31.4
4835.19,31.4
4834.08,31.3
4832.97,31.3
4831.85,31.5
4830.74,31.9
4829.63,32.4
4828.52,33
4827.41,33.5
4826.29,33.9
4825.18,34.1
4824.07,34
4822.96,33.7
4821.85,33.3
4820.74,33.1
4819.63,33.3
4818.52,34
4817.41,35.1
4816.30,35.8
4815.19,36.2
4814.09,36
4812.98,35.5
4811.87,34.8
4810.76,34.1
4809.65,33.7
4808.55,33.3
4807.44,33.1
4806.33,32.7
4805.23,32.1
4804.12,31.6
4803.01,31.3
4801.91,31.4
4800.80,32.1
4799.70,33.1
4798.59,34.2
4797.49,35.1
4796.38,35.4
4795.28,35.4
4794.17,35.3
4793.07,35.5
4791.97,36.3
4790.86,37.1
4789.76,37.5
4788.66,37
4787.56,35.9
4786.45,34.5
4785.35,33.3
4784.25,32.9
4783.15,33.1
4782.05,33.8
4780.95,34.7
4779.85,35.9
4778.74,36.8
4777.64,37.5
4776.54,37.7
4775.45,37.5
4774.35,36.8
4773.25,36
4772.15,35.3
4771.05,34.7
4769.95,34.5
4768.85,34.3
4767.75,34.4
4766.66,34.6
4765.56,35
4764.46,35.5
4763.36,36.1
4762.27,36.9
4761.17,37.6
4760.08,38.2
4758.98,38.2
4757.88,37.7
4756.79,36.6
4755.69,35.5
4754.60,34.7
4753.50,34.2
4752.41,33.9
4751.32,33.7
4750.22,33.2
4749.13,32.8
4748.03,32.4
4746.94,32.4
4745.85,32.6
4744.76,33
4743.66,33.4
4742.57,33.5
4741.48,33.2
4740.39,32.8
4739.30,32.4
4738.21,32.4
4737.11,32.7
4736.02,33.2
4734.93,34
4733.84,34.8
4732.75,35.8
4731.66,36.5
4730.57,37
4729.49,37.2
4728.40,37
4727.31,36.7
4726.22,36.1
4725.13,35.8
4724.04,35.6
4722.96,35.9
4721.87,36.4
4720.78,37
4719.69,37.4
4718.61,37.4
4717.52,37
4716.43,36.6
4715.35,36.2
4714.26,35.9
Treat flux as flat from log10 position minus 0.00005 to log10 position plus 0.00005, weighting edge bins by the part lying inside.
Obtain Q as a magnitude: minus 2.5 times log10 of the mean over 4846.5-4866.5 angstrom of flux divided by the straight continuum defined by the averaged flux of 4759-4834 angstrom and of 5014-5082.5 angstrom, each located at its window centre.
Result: 0.387 mag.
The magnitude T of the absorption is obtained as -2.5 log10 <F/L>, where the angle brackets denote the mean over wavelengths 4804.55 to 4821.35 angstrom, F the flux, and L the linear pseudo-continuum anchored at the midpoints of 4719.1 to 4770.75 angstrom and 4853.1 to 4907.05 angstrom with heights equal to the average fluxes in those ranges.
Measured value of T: -0.11 mag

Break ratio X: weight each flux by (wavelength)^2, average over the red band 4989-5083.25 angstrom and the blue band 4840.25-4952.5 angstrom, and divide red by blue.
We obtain 1.1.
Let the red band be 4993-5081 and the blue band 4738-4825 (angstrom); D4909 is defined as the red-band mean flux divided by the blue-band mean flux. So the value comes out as 0.90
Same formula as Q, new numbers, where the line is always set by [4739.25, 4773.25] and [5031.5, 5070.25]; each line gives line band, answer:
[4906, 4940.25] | 0.020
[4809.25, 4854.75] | 0.072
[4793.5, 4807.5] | 0.026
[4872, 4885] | 0.160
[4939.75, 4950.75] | -0.016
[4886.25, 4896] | 0.116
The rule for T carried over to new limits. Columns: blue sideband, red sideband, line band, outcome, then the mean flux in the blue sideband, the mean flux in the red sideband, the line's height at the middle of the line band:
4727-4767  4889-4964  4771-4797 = -0.05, 34.8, 31.8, 34.2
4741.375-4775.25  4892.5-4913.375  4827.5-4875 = 0.23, 34.9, 31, 32.4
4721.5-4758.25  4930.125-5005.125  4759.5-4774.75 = -0.05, 34.5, 31.9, 34.2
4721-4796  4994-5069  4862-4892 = 0.27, 35.2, 31.1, 33.4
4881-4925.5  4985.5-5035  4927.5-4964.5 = -0.06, 30.7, 31.1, 30.9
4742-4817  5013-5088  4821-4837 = 0.05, 34.8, 30.9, 34.1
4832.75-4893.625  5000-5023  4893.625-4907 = -0.11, 26.8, 31.9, 28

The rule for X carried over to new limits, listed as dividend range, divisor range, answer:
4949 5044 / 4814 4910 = 1.15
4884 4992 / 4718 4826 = 0.97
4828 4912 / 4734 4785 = 0.84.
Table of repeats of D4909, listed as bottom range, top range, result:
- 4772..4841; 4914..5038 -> 0.93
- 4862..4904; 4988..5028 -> 1.15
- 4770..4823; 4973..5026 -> 0.90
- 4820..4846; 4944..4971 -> 1.03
